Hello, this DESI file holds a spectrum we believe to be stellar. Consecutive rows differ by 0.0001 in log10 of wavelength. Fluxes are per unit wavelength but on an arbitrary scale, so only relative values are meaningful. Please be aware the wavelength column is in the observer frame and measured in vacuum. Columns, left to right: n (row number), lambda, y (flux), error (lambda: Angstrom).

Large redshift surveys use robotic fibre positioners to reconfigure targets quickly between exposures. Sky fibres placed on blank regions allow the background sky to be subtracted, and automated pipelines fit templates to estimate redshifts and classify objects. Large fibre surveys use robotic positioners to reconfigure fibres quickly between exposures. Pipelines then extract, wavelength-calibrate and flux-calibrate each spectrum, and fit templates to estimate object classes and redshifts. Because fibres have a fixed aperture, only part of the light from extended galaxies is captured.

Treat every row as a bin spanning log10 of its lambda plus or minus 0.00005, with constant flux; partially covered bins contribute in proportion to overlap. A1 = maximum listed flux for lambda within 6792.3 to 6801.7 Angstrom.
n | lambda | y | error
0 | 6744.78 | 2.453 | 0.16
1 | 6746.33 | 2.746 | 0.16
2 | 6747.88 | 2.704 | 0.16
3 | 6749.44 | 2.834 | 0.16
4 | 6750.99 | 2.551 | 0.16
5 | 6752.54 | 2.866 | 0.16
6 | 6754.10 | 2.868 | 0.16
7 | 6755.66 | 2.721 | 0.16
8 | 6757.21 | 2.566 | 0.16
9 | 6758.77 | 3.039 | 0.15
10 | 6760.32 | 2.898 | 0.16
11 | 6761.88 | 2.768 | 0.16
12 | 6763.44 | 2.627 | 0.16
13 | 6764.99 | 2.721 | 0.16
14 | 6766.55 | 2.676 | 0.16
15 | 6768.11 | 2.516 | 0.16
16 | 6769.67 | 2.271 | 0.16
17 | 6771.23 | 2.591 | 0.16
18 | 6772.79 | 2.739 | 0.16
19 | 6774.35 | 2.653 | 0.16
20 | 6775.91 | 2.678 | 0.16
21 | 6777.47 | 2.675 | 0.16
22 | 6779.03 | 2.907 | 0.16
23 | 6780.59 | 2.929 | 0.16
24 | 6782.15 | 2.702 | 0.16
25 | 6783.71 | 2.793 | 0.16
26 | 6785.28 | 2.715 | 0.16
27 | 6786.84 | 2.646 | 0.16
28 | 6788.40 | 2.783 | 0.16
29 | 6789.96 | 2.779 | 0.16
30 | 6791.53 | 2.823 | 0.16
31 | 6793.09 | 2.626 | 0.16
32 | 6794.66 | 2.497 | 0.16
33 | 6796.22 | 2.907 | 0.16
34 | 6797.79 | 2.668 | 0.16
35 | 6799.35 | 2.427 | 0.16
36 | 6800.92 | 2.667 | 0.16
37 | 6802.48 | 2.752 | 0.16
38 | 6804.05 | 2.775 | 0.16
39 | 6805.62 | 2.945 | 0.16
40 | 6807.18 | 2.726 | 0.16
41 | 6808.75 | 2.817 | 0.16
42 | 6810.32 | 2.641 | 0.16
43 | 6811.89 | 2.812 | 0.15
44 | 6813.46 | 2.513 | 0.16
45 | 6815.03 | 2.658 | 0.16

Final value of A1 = 2.907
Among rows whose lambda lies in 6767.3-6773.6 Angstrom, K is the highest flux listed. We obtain 2.739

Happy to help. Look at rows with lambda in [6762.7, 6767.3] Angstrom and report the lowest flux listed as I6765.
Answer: 2.627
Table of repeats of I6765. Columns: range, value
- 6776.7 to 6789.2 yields 2.646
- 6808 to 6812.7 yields 2.641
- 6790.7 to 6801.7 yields 2.427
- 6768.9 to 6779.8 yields 2.271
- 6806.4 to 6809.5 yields 2.726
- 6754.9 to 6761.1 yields 2.566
